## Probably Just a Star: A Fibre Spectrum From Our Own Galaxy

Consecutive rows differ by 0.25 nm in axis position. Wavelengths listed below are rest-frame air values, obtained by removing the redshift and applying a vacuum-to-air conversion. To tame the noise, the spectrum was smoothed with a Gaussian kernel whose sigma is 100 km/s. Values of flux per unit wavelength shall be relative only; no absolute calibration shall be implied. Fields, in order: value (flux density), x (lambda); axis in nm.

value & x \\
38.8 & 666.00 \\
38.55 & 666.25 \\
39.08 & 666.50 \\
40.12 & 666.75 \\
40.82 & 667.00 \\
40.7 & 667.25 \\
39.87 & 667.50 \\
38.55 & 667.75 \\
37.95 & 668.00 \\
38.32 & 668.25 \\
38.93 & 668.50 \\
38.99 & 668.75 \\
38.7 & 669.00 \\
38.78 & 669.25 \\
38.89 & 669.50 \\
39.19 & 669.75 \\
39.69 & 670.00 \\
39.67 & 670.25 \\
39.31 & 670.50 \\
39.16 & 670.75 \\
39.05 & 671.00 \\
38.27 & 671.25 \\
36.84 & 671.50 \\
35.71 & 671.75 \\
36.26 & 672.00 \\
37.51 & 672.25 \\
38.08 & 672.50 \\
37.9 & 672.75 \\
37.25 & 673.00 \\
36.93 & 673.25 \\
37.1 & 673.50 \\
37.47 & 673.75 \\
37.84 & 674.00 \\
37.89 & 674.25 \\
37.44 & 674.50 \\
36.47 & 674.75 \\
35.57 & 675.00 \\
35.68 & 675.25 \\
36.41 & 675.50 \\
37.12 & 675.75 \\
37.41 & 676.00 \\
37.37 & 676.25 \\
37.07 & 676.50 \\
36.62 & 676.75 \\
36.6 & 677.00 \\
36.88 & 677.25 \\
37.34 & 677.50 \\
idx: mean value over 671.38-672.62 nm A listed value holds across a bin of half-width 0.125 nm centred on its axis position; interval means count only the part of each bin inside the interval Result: 36.9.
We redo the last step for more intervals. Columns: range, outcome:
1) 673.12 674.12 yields 37.3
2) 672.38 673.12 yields 37.7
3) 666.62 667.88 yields 40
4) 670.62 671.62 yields 38.3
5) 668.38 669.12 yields 38.9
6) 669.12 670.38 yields 39.2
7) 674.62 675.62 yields 36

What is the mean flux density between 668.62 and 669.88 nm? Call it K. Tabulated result 38.9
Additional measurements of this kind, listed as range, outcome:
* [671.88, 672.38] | 36.9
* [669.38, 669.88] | 39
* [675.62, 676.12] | 37.3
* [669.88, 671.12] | 39.4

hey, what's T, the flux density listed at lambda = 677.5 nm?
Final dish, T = 37.34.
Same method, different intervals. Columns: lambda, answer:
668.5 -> 38.93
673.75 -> 37.47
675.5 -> 36.41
